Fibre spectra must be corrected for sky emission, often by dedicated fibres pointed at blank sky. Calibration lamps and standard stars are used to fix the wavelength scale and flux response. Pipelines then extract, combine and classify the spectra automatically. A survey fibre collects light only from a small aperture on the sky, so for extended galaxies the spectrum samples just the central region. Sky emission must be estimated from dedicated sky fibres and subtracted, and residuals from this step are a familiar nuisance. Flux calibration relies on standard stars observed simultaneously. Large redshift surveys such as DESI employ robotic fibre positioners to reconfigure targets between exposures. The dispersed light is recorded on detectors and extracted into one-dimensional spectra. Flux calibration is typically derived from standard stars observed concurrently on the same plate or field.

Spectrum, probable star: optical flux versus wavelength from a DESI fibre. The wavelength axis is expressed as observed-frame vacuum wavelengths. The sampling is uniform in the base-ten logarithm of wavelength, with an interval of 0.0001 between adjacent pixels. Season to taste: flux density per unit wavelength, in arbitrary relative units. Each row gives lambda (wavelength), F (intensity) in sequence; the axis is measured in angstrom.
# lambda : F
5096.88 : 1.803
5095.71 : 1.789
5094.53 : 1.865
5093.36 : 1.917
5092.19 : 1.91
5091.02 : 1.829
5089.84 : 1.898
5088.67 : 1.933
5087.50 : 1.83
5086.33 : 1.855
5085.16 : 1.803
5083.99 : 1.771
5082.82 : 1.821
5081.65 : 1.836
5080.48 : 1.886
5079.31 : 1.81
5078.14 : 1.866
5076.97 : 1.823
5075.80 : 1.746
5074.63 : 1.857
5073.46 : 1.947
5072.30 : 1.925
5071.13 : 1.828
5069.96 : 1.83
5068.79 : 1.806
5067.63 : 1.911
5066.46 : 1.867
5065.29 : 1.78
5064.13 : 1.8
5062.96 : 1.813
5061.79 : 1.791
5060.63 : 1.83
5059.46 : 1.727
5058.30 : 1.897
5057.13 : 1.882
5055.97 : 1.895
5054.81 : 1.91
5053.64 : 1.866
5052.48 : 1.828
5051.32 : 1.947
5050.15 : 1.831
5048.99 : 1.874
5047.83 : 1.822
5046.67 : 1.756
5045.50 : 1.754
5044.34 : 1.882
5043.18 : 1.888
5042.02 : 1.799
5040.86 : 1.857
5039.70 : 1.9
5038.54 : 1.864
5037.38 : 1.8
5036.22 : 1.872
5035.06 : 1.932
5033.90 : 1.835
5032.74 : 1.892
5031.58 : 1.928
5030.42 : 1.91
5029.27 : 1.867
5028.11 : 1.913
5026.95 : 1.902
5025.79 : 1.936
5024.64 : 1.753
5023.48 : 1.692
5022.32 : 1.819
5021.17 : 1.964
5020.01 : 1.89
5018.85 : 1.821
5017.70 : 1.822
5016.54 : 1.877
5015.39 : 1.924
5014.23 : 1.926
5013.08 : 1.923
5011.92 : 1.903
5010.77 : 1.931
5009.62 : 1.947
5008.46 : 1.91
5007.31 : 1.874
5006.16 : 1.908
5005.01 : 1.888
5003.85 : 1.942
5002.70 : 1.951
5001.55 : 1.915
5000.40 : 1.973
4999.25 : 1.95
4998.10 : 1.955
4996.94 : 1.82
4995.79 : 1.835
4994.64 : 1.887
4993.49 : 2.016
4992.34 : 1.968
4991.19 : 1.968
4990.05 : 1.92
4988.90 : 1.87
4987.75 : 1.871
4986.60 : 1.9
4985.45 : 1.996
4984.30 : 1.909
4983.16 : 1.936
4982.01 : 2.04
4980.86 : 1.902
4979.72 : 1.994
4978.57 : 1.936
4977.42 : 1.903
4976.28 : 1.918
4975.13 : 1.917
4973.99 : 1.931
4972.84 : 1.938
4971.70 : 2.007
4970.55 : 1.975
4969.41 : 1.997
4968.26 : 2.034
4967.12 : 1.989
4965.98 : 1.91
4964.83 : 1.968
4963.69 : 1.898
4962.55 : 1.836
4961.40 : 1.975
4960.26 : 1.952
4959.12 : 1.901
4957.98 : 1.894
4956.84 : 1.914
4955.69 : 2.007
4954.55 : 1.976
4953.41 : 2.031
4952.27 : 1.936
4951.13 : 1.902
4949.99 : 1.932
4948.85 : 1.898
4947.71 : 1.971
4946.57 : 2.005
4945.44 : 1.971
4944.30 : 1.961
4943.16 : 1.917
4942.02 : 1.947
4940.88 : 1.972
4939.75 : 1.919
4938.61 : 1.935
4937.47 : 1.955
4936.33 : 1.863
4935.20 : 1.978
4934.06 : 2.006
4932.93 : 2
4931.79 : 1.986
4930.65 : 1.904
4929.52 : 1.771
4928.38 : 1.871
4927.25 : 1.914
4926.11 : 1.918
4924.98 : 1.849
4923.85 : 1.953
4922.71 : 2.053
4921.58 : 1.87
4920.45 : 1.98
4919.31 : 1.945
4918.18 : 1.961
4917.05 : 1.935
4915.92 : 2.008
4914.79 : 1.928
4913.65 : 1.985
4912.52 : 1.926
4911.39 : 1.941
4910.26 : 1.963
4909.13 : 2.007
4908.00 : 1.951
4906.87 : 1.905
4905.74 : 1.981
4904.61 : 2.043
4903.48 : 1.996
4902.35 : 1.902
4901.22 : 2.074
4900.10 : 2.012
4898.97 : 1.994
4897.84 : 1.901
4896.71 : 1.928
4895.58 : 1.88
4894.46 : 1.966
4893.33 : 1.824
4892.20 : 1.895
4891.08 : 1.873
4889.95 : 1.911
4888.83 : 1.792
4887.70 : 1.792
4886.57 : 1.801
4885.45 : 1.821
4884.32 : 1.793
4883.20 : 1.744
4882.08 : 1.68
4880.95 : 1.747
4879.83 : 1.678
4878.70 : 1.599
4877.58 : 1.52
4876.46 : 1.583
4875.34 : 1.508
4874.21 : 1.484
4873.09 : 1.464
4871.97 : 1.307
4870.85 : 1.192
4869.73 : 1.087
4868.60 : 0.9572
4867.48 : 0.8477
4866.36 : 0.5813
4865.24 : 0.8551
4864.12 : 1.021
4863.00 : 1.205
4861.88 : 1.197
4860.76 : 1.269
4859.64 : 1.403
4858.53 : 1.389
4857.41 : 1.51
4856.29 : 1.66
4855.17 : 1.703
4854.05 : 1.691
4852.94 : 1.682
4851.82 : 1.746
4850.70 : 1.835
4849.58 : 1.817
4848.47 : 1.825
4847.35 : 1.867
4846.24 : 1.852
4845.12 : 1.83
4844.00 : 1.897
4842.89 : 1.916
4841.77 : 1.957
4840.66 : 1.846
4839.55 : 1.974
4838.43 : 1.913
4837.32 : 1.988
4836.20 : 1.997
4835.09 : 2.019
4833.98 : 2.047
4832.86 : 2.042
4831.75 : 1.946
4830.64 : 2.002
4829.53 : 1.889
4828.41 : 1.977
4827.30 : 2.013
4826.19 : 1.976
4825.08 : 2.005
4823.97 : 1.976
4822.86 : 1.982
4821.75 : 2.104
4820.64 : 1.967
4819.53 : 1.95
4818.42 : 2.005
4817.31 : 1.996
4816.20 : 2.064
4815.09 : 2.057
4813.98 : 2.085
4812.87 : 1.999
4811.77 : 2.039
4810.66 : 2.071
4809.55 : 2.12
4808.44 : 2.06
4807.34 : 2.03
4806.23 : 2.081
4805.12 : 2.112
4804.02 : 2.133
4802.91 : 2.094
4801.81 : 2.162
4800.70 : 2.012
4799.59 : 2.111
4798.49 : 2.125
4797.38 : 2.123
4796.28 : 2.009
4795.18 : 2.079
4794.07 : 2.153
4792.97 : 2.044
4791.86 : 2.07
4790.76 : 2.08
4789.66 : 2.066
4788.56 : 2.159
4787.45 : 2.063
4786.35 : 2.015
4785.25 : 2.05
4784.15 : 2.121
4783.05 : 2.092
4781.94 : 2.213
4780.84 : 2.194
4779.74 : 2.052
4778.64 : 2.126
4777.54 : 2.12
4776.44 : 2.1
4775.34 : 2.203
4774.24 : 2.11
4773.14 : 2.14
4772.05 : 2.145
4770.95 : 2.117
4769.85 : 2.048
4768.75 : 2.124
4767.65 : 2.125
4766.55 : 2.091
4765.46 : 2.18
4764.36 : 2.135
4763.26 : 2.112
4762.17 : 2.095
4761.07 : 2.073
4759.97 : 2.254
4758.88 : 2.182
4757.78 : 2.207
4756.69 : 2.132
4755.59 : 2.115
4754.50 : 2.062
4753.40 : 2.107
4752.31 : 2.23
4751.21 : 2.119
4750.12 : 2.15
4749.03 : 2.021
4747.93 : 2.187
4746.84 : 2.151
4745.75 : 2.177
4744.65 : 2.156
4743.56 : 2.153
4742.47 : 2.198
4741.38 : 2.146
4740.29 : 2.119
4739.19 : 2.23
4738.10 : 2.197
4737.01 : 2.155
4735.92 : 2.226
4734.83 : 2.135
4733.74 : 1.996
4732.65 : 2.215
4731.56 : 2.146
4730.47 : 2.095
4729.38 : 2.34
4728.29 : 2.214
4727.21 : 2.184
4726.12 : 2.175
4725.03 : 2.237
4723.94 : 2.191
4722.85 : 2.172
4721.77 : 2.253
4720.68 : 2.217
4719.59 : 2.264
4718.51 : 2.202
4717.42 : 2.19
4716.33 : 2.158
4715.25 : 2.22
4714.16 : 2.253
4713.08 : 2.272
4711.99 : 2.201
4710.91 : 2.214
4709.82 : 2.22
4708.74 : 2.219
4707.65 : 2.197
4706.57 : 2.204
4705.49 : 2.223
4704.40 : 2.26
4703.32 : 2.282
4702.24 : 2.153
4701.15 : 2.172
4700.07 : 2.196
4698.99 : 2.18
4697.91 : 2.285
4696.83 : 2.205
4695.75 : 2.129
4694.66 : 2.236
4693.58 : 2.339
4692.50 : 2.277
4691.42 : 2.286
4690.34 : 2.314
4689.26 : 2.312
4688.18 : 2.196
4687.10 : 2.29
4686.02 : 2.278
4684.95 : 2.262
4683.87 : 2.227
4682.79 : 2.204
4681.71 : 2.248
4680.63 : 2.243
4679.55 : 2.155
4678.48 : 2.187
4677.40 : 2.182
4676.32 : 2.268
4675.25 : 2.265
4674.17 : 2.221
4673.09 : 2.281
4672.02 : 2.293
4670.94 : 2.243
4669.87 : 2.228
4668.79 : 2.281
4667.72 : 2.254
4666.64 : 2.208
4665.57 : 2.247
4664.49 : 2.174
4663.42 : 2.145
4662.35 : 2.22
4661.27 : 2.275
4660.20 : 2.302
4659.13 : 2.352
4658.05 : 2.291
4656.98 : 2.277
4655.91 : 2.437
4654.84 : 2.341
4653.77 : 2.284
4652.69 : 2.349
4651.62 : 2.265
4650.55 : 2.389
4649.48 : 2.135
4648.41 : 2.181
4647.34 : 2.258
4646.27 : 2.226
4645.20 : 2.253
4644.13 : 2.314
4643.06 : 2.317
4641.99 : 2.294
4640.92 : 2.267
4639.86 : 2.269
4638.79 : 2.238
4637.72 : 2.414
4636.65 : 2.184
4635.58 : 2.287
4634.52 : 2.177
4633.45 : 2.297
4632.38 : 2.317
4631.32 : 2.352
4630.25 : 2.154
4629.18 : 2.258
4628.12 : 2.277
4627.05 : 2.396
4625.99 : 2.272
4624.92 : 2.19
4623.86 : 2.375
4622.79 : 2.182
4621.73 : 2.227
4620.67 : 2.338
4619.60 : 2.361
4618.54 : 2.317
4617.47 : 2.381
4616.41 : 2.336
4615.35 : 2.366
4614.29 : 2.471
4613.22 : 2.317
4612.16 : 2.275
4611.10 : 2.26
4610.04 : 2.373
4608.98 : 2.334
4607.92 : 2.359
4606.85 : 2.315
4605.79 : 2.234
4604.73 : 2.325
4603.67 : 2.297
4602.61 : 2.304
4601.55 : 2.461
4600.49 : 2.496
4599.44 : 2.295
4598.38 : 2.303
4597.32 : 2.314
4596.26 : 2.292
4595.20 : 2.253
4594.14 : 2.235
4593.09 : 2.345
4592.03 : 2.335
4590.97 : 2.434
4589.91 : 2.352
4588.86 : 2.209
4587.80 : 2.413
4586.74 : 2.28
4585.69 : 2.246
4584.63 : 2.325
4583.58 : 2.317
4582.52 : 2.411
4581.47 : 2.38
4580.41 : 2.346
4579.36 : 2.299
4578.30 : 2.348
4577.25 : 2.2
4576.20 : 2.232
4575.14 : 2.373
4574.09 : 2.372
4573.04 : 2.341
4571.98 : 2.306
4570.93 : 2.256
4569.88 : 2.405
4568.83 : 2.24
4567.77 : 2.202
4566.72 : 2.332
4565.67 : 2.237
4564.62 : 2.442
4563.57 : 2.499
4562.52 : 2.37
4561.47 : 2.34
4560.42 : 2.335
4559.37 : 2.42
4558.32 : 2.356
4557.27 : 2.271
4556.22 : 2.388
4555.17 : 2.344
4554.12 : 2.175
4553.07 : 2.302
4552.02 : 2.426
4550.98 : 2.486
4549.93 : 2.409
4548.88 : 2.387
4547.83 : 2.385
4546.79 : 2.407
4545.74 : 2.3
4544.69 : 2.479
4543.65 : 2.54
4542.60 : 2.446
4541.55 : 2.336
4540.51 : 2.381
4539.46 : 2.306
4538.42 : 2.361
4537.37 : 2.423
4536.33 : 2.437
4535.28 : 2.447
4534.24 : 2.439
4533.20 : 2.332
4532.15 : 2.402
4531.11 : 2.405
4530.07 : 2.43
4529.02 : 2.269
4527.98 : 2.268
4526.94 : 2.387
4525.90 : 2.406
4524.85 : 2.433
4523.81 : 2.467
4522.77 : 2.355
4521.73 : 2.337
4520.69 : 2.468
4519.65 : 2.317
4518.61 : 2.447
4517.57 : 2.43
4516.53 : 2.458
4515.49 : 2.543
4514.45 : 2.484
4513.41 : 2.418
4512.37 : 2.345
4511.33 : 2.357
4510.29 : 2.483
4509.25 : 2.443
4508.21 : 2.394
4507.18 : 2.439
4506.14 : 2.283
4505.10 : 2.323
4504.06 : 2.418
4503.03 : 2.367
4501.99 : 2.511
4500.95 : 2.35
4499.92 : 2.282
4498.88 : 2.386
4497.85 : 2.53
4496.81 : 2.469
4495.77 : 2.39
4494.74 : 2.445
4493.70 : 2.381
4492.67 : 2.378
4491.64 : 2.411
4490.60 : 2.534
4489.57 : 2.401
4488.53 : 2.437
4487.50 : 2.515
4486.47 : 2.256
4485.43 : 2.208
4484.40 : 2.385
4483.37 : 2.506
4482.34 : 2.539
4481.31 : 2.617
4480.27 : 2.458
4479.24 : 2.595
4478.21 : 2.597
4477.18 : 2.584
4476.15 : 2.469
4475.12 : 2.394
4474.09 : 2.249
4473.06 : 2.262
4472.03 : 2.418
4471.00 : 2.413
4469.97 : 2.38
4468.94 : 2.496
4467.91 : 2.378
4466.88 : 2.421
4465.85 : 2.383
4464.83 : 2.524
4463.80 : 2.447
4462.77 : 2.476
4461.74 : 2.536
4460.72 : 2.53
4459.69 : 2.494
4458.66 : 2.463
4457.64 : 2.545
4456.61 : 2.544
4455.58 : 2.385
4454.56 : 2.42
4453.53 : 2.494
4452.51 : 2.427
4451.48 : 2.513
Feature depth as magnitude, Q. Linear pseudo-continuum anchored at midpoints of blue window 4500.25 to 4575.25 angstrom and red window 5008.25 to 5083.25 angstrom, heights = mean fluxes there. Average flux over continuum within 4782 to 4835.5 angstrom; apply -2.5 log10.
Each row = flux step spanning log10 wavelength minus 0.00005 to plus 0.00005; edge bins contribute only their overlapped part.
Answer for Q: 0.03 mag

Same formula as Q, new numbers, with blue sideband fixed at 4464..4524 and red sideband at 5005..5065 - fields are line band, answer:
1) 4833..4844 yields 0.057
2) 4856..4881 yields 0.491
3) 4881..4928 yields 0.046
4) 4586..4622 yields -0.010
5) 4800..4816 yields 0.012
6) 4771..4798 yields 0.009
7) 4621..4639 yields 0.005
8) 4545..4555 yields 0.000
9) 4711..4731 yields -0.013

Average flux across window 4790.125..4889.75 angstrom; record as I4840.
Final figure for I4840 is 1.79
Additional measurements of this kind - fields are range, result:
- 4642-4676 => 2.27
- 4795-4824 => 2.06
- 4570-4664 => 2.3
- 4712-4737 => 2.2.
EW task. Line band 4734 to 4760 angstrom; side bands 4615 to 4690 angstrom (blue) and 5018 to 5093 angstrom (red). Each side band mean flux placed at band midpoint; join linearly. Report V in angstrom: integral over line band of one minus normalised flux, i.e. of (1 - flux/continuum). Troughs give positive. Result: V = 0.2 angstrom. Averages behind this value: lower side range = 2.27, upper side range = 1.85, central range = 2.16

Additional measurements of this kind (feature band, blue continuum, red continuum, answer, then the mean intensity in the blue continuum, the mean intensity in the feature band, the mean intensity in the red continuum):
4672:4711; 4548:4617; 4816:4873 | -3.1 angstrom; 2.33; 2.23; 1.7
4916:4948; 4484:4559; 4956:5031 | 0.6 angstrom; 2.39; 1.94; 1.92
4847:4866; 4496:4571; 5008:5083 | 5.2 angstrom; 2.39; 1.5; 1.86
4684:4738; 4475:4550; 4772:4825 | -0.9 angstrom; 2.42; 2.22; 2.08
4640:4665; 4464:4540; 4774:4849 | -0.5 angstrom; 2.41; 2.28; 2.03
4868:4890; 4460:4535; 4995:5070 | 5.0 angstrom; 2.42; 1.56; 1.87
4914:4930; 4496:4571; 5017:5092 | 0.5 angstrom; 2.39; 1.93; 1.85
